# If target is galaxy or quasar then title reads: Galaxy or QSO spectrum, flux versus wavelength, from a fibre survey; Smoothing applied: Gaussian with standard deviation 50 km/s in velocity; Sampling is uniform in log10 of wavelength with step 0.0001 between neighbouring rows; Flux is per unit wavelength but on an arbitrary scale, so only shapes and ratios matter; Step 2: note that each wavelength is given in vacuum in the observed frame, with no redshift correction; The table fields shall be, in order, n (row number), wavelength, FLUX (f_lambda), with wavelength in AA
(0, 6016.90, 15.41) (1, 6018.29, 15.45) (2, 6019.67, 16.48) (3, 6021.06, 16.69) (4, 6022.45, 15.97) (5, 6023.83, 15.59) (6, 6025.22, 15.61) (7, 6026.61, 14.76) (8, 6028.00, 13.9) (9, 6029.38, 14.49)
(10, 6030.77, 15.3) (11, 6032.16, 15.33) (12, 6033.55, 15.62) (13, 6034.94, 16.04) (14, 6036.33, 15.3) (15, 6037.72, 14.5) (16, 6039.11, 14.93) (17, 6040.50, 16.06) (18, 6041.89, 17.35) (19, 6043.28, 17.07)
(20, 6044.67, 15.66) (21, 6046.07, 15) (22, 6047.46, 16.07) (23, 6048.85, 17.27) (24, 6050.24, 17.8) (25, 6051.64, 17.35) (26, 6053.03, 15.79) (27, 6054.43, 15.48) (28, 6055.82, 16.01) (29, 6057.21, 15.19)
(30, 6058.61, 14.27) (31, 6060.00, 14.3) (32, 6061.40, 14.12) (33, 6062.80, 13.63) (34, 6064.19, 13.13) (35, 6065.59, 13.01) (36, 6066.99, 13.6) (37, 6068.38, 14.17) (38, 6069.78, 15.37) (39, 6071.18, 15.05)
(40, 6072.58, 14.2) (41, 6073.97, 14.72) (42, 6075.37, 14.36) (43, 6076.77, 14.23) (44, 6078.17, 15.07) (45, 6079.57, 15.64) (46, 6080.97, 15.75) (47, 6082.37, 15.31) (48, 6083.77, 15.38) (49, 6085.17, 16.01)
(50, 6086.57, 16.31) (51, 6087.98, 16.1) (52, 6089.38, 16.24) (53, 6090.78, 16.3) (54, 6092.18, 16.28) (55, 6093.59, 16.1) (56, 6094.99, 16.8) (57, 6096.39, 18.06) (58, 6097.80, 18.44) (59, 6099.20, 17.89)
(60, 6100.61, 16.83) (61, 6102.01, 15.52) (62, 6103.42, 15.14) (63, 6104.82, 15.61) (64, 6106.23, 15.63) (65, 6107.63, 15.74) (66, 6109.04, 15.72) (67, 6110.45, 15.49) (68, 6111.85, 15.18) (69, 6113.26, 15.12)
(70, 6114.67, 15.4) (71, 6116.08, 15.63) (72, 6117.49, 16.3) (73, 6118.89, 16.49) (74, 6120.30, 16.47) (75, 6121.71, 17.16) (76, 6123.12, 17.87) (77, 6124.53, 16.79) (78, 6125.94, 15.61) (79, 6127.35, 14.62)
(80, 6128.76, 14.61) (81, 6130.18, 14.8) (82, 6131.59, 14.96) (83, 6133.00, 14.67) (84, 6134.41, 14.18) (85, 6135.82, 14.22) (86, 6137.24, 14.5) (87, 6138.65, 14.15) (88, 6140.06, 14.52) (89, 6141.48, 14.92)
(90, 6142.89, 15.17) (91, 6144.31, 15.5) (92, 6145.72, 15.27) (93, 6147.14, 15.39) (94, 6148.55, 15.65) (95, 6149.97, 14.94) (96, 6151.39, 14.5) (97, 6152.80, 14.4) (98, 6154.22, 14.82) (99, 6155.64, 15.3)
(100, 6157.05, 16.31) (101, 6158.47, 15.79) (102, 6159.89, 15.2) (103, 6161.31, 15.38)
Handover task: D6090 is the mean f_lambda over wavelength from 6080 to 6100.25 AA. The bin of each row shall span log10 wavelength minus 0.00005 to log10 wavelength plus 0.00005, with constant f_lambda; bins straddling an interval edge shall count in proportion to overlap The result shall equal 16.5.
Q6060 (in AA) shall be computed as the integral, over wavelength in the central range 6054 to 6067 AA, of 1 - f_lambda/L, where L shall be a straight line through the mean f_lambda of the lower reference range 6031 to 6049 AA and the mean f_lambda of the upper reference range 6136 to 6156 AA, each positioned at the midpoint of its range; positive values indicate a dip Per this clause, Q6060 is 1.1 AA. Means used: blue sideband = 15.8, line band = 14.3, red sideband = 14.9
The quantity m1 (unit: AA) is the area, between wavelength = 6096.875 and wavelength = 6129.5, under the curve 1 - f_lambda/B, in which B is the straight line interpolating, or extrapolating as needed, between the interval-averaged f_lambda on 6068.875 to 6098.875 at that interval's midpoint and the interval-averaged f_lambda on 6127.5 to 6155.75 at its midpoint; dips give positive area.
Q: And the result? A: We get -1.6 AA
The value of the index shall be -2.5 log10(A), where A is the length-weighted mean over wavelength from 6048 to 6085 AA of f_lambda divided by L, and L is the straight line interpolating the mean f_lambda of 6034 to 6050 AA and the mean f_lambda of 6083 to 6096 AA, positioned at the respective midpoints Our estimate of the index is 0.07 mag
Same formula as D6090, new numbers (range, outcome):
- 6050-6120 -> 15.5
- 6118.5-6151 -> 15.3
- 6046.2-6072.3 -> 15.1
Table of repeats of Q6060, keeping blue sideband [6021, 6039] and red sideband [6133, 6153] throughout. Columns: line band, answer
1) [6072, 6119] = -2.67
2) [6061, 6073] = 0.86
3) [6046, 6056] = -0.84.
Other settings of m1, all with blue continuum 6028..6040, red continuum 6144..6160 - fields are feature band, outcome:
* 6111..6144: -0.29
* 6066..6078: 0.57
